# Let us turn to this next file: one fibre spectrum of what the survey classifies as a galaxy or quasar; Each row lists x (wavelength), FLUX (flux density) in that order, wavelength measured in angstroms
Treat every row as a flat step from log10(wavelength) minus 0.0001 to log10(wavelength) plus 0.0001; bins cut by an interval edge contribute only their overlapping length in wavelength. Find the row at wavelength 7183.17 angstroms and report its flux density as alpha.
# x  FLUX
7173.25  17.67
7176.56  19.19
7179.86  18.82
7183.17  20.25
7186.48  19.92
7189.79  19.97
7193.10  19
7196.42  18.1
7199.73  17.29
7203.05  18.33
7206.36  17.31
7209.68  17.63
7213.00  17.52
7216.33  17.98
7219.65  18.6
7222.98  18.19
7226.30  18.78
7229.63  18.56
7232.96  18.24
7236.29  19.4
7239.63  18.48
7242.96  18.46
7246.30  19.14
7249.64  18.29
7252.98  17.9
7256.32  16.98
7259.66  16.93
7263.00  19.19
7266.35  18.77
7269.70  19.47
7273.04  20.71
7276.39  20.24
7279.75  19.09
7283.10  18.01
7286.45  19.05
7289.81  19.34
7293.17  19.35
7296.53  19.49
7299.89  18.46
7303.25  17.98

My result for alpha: 20.25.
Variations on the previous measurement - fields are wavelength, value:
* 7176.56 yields 19.19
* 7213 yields 17.52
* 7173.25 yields 17.67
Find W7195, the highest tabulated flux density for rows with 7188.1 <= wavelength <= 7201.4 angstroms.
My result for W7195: 19.97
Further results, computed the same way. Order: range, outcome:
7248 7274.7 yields 20.71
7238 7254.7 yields 19.14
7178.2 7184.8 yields 20.25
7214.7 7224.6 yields 18.6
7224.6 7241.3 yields 19.4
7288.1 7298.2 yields 19.49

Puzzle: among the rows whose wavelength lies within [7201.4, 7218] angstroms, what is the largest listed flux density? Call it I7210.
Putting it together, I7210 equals 18.33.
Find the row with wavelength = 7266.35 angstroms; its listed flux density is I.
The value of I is 18.77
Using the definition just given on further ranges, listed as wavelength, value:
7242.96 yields 18.46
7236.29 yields 19.4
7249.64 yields 18.29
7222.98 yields 18.19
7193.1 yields 19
